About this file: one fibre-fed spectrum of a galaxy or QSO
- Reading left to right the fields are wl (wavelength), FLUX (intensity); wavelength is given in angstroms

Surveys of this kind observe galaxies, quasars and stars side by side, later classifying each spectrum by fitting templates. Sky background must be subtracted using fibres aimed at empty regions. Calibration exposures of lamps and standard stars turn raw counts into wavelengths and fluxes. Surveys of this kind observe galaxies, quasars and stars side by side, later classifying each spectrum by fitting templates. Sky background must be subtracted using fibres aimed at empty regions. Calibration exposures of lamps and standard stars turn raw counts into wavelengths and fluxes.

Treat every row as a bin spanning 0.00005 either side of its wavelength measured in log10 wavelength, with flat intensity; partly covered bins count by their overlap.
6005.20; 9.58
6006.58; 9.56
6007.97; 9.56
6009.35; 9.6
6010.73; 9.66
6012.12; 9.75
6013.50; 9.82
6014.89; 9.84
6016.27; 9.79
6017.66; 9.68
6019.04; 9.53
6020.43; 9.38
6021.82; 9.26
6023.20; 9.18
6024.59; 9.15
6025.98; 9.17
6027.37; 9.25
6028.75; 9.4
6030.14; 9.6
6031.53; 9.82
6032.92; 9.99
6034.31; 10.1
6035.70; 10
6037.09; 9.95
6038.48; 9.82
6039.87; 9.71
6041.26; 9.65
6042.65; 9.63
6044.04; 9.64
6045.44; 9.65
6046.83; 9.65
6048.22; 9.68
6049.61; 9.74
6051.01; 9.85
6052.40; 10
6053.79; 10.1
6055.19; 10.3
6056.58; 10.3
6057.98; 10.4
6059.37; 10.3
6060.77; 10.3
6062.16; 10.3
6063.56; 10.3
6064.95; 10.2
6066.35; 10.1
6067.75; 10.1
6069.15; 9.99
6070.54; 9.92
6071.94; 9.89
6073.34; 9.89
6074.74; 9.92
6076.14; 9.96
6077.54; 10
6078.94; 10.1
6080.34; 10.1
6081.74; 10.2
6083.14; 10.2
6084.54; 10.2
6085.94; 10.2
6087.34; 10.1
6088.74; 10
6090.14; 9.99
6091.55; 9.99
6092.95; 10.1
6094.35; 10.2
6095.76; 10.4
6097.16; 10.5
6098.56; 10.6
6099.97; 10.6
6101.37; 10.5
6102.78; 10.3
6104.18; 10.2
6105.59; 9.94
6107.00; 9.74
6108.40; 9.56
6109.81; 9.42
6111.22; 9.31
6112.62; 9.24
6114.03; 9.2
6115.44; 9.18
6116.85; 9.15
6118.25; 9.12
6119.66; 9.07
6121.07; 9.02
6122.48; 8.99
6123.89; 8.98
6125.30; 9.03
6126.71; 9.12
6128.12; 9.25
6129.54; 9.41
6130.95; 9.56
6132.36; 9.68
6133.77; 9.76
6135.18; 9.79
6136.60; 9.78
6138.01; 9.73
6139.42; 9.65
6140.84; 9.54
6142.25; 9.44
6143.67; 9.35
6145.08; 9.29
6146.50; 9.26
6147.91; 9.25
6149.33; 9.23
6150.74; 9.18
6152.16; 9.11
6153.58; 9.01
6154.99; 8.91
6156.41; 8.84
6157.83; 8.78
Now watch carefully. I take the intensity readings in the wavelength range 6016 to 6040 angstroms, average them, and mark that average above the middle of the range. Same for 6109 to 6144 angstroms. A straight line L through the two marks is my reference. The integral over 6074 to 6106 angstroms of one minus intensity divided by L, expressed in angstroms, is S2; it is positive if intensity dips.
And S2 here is -2.54 angstroms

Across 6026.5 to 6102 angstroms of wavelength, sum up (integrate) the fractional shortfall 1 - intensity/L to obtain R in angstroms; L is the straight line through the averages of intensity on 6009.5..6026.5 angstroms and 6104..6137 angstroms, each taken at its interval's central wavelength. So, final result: -4.5 angstroms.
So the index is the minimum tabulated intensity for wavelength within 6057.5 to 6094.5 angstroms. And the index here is 9.89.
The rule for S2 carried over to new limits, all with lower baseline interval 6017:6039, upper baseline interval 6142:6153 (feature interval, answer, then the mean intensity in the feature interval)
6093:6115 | -1.4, 9.97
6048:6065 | -1.2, 10.1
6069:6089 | -1.3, 10.1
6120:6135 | 0.0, 9.29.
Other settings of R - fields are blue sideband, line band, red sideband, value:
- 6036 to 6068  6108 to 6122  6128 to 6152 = 0.6 angstroms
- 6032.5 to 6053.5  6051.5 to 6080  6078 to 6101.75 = -0.3 angstroms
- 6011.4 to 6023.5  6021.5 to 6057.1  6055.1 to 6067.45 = 0.8 angstroms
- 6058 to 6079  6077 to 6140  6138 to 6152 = -0.3 angstroms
